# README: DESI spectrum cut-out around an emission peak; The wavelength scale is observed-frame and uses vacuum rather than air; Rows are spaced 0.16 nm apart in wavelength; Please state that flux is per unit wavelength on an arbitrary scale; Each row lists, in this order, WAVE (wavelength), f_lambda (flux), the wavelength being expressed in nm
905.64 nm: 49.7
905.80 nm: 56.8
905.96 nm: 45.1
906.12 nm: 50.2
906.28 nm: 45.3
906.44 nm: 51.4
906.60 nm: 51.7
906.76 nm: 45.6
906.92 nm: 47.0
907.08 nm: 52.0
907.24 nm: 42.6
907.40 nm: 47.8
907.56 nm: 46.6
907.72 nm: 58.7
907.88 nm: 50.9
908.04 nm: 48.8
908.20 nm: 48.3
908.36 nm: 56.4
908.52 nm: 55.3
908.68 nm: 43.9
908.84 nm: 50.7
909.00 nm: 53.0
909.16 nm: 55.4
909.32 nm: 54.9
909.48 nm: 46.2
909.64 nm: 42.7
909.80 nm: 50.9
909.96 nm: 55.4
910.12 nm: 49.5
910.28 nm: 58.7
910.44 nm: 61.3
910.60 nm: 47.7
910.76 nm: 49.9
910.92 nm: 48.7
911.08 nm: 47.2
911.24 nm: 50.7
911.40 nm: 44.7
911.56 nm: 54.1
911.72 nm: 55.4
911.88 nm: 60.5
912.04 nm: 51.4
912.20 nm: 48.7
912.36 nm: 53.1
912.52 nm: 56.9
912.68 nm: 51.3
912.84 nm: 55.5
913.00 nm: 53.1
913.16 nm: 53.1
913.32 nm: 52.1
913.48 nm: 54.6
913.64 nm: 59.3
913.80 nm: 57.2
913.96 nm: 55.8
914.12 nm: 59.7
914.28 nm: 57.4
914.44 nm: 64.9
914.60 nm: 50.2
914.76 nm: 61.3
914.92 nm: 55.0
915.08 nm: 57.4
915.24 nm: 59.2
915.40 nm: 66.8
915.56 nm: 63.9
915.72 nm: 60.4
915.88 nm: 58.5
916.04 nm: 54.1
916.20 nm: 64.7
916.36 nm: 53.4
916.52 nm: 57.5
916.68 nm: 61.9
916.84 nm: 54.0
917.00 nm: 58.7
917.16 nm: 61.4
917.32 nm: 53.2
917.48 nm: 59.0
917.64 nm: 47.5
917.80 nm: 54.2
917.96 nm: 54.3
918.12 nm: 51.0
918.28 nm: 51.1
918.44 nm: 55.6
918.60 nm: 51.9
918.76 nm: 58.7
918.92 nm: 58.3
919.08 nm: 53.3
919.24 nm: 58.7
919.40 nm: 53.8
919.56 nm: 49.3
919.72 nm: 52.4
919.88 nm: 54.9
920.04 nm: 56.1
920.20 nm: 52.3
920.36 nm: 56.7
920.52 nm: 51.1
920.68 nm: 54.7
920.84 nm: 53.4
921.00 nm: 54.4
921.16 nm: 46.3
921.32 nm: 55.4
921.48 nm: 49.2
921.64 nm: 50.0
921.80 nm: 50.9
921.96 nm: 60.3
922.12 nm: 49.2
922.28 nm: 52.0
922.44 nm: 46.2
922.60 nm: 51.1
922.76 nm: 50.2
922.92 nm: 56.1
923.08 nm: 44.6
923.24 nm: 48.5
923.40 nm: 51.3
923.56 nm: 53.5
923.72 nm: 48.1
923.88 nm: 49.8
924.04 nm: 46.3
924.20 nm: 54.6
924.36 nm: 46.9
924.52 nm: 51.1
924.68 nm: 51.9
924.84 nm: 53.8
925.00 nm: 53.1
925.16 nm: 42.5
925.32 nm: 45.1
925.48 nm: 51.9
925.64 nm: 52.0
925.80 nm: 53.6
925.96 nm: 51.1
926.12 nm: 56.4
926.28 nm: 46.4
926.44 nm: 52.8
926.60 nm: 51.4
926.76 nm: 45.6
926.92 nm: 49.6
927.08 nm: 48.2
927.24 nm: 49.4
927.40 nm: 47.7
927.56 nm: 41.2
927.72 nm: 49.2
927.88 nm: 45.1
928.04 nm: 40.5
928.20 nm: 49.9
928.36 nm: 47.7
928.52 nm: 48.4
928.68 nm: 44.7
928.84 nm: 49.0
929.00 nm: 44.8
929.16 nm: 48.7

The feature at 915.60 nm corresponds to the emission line Mg II 2798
